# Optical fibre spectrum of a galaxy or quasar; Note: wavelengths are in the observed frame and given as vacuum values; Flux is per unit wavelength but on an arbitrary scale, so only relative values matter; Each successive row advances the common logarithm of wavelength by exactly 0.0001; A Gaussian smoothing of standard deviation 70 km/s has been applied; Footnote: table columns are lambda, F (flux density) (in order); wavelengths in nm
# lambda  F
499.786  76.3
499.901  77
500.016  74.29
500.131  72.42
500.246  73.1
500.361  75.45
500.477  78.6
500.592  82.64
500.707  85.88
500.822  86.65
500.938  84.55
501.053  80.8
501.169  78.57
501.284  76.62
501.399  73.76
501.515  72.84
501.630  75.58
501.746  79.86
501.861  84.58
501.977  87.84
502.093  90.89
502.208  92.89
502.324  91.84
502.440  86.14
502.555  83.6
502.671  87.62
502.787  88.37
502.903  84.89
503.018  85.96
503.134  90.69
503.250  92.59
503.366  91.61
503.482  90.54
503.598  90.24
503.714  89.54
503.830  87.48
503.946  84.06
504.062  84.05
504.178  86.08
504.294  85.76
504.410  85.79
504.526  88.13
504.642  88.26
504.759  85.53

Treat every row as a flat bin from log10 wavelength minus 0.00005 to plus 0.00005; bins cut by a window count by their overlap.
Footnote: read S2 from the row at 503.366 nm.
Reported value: 91.61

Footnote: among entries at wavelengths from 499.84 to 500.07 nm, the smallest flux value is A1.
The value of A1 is 74.29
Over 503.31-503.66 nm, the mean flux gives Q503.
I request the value 90.7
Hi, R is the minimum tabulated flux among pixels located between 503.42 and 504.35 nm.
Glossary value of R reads 84.05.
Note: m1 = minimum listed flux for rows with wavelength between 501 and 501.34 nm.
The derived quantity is 76.62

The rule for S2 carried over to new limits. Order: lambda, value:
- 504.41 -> 85.79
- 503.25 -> 92.59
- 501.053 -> 80.8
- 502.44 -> 86.14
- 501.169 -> 78.57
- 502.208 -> 92.89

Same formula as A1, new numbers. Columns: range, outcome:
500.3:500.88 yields 75.45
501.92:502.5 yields 86.14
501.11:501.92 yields 72.84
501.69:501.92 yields 79.86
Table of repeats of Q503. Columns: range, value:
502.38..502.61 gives 85.1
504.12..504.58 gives 86.5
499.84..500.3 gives 74.3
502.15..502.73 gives 88.4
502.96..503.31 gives 89.8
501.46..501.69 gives 74.3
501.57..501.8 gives 77.6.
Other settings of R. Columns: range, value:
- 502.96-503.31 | 85.96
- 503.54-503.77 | 89.54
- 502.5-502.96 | 83.6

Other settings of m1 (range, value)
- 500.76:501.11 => 80.8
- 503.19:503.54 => 90.54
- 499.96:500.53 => 72.42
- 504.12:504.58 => 85.76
